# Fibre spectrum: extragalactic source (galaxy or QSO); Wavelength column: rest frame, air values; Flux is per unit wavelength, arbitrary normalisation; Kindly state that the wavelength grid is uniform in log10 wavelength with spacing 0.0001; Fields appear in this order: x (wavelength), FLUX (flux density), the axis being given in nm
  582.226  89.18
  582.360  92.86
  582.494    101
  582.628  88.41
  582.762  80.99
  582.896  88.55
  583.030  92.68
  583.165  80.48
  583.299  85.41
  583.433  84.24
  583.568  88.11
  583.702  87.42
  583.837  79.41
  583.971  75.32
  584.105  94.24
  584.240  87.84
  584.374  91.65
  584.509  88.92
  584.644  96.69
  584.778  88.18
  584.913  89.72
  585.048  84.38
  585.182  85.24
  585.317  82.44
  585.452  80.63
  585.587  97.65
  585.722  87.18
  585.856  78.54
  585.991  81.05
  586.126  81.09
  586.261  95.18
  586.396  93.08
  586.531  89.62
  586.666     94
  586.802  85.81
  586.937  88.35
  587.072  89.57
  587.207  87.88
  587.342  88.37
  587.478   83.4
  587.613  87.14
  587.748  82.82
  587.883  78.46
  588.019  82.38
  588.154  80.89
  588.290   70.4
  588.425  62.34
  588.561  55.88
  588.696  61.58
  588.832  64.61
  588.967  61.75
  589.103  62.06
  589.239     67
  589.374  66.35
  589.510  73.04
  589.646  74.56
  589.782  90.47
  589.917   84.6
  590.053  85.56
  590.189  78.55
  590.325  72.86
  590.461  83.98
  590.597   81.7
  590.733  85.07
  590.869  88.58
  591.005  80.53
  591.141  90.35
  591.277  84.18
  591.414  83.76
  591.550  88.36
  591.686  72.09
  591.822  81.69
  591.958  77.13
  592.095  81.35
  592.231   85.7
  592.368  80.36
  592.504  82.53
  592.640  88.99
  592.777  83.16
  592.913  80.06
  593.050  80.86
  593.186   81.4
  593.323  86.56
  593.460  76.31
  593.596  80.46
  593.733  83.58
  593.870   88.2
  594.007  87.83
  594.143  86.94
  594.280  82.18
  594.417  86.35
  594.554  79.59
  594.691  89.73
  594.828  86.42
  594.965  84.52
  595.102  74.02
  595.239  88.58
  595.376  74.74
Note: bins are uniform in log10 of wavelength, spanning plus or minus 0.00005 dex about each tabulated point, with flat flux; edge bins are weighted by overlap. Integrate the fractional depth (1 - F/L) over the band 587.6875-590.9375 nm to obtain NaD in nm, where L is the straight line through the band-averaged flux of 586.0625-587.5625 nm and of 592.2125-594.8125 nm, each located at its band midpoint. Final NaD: 0.45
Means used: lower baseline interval 88.7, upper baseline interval 83.7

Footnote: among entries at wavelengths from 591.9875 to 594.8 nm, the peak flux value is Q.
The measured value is 89.73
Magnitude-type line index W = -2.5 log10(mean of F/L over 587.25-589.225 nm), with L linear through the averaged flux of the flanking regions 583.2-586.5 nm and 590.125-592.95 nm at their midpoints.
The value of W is 0.16 mag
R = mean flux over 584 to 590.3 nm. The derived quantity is 81.6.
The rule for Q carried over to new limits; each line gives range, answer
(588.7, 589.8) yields 90.47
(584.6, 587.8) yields 97.65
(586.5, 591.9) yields 94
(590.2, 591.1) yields 88.58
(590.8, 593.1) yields 90.35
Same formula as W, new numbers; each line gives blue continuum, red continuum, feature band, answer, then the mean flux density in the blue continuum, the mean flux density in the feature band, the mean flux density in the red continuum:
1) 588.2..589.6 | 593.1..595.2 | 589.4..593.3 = -0.12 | 64.9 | 82.1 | 83.6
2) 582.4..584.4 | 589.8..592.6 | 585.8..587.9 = -0.02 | 87.1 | 86.8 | 82.7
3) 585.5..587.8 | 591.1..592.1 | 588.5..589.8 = 0.26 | 87.7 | 66.9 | 82.2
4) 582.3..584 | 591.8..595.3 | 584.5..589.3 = 0.05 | 86.8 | 81.4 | 83.3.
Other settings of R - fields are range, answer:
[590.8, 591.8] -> 83.9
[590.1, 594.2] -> 82.8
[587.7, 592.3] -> 77.1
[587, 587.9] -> 85.9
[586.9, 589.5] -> 74.6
